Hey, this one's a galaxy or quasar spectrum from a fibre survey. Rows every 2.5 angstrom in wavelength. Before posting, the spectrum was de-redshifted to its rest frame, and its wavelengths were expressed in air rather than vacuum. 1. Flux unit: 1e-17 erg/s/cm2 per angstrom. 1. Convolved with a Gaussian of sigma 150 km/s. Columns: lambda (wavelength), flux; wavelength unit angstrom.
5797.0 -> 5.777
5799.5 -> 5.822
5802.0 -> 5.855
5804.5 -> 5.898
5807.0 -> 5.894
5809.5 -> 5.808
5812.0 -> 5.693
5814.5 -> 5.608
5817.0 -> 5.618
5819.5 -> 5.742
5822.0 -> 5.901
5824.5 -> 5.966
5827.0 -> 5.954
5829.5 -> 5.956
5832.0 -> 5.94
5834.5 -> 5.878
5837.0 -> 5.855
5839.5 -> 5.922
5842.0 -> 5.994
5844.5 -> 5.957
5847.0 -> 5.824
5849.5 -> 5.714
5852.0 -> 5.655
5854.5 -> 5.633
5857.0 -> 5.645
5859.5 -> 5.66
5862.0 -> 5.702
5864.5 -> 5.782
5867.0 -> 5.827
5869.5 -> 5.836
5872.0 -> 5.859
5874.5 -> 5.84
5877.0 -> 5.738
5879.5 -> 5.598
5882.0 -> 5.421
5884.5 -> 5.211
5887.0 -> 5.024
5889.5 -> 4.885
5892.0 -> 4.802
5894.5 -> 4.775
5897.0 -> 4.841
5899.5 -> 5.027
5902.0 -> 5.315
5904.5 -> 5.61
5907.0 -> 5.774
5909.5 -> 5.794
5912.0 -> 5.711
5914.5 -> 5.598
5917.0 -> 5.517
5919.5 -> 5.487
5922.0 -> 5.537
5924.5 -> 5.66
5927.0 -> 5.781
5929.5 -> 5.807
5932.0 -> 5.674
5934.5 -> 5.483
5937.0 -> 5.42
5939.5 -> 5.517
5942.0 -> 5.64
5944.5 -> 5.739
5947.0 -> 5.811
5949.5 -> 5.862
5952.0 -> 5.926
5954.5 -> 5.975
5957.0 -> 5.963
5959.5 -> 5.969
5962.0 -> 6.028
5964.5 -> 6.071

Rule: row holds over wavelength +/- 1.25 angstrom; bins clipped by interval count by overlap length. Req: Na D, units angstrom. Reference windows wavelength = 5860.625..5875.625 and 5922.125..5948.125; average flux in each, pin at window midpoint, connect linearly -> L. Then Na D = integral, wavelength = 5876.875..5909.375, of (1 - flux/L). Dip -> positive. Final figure 2.9 angstrom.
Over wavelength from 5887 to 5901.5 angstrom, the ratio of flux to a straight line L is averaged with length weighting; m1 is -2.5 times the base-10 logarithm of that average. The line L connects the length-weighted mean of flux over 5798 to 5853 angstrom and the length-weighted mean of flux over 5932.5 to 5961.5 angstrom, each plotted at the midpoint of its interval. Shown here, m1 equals 0.18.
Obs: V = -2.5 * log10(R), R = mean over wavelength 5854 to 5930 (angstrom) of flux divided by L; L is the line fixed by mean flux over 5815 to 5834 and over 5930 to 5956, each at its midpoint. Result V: 0.05 mag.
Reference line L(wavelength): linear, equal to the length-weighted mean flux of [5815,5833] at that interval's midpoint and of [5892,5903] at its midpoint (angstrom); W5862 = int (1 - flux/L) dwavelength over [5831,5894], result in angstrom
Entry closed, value -2.90 angstrom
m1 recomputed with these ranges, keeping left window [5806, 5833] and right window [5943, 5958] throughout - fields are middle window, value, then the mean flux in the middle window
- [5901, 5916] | 0.042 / 5.64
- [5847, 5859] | 0.030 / 5.68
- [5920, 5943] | 0.049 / 5.61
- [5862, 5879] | 0.009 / 5.8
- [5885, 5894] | 0.188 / 4.92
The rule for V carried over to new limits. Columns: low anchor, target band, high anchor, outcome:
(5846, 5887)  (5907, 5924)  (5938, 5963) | 0.027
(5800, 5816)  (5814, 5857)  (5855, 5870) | -0.013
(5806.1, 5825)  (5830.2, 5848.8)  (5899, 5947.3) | -0.032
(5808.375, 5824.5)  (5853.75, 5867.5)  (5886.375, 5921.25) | -0.035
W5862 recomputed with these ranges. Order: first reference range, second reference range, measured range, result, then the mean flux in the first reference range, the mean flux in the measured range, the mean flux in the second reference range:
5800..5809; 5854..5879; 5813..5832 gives 0.03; 5.87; 5.83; 5.75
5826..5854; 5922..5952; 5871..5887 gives 0.64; 5.87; 5.56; 5.68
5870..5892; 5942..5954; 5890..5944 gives 1.72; 5.42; 5.46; 5.82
